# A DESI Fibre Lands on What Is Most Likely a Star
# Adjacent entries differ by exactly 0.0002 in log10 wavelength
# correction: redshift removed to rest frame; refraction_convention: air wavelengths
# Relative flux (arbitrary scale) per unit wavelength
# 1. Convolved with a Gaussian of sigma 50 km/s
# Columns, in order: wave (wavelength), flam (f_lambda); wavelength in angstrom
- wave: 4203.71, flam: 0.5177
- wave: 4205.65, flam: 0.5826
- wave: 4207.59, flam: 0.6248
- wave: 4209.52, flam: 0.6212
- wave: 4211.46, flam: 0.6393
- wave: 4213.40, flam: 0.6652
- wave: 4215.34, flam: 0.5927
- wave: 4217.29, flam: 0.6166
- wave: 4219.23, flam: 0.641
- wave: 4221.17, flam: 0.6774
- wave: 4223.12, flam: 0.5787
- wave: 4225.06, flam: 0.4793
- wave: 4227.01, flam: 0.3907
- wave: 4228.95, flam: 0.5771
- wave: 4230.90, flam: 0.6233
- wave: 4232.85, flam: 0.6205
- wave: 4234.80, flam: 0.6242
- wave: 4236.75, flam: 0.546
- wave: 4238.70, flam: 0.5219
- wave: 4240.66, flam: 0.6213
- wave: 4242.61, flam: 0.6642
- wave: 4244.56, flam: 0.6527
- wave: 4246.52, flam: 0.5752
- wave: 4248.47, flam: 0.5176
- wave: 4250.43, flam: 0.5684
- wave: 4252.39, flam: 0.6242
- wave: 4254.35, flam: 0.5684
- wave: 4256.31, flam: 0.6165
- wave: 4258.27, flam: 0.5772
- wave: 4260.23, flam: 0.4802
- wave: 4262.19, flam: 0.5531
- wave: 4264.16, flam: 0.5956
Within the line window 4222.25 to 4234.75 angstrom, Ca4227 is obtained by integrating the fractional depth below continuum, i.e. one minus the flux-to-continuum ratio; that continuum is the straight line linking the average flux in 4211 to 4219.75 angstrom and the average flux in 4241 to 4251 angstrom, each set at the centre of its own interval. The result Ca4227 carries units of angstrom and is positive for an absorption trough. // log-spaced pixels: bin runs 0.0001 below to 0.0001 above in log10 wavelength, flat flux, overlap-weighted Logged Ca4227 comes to 1.3 angstrom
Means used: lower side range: 0.63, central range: 0.551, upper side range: 0.599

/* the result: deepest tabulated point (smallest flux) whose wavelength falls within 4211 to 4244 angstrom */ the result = 0.3907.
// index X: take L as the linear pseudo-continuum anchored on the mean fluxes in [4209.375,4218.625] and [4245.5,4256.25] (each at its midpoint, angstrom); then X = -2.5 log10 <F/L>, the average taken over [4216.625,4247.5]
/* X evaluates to 0.02 mag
